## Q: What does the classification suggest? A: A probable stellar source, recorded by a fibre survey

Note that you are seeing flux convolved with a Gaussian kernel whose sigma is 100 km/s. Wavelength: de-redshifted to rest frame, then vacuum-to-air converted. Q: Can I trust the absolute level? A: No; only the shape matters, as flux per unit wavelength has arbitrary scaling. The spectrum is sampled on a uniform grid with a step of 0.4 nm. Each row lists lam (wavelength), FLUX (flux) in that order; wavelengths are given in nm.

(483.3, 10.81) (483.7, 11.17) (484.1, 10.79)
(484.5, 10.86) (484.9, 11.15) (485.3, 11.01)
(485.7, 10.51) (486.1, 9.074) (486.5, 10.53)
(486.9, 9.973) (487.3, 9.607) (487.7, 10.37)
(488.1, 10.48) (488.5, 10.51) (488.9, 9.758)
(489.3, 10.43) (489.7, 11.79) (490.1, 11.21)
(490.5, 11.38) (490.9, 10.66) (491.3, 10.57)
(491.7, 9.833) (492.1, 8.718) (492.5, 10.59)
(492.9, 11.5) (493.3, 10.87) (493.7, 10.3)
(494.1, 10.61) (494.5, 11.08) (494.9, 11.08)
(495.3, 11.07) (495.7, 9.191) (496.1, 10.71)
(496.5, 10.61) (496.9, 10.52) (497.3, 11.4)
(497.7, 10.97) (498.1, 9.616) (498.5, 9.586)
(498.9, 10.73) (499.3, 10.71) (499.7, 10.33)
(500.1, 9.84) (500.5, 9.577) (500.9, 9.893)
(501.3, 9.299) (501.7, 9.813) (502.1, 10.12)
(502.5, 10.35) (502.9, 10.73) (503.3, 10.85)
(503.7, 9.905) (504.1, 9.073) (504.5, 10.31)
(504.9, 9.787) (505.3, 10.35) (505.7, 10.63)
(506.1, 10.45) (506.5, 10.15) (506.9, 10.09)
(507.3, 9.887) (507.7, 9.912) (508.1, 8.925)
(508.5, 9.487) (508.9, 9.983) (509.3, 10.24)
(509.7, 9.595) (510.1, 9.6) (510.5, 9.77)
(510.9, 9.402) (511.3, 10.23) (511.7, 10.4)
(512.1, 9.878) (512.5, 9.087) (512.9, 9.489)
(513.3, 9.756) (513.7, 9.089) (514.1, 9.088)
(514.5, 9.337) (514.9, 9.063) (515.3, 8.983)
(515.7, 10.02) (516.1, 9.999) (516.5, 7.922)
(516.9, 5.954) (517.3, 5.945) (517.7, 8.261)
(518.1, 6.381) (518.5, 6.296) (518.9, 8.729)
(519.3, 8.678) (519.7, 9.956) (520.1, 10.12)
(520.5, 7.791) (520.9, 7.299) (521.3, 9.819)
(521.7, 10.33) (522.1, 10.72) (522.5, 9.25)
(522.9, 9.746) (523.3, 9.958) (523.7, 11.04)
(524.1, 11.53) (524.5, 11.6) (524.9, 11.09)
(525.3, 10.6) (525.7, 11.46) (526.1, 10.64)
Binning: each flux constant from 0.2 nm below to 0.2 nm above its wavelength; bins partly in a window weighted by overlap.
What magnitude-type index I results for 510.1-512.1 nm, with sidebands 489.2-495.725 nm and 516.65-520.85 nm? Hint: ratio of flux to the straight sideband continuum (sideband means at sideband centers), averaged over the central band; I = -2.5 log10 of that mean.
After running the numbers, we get -0.15 mag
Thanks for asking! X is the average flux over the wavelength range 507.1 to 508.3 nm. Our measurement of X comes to 9.57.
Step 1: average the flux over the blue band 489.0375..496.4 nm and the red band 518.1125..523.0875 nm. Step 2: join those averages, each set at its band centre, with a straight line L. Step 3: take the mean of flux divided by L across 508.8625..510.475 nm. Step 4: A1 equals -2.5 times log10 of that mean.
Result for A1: -0.02 mag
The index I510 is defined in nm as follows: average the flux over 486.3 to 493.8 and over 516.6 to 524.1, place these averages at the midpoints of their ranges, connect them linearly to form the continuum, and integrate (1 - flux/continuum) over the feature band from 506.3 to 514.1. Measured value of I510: -0.33 nm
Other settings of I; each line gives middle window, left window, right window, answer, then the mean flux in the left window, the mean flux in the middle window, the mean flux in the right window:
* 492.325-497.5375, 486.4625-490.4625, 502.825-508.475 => -0.04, 10.5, 10.7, 10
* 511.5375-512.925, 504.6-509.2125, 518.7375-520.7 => -0.01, 9.98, 9.72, 9.06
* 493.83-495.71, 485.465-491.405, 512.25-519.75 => -0.08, 10.5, 10.7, 8.51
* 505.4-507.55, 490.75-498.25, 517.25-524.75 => -0.03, 10.5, 10.2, 9.21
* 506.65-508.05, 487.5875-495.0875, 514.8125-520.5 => -0.08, 10.6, 9.86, 8.27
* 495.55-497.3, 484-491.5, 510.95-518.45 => -0.05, 10.6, 10.4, 8.79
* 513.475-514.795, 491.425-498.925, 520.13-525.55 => 0.11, 10.5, 9.17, 10.1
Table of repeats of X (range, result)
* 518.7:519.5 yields 8.7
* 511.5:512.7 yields 9.79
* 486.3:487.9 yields 10.1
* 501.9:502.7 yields 10.2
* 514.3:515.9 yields 9.35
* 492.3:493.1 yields 11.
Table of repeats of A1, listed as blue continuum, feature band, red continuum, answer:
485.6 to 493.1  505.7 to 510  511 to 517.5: -0.06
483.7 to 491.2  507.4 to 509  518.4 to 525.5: 0.06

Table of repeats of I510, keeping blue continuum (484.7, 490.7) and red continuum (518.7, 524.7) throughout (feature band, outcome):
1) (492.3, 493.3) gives -0.06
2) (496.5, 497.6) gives -0.06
